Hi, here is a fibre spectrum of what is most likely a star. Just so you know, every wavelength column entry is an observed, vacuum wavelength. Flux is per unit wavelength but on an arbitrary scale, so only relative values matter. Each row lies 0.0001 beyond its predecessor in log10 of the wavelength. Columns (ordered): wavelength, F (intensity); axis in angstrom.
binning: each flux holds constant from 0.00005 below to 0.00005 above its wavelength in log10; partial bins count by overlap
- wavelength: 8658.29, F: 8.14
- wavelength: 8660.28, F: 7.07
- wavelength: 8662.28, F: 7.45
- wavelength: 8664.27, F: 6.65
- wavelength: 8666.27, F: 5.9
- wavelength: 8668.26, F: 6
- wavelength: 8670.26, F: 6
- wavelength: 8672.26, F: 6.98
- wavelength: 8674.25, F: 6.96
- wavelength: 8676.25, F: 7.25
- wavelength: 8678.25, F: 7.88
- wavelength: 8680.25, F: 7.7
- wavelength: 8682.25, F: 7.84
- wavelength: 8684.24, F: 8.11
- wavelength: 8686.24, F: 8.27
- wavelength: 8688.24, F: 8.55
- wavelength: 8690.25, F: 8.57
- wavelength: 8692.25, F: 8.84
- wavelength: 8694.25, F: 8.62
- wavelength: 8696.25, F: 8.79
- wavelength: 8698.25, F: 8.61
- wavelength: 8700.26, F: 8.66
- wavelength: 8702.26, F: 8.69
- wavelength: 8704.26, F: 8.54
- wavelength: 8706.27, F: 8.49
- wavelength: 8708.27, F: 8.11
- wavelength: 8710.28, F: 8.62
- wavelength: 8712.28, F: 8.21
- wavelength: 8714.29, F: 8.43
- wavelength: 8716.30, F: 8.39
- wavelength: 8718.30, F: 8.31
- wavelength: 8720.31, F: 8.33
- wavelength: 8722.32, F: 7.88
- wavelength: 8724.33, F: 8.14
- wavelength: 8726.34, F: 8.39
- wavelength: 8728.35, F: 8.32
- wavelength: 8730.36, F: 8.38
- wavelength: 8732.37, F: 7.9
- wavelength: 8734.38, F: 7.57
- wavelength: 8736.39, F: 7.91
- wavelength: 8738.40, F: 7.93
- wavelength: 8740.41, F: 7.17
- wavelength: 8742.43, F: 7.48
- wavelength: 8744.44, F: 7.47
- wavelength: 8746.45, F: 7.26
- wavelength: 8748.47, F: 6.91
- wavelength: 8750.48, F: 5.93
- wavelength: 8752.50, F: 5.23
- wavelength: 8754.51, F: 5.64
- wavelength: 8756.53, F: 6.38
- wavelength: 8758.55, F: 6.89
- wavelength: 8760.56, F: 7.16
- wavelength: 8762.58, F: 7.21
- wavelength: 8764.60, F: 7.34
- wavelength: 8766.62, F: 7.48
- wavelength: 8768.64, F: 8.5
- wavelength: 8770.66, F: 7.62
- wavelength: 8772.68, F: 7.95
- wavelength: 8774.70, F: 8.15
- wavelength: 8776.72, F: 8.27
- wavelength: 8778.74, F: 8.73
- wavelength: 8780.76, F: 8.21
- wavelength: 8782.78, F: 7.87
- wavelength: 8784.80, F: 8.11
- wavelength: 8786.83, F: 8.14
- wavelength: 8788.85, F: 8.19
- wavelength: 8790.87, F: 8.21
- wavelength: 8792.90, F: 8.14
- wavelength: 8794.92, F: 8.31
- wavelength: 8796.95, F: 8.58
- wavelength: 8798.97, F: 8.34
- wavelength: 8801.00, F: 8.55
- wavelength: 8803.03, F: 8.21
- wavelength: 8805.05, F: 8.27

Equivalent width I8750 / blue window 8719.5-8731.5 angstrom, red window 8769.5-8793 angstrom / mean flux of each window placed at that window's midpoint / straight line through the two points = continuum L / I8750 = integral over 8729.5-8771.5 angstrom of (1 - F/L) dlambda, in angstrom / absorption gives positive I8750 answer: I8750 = 5.1 angstrom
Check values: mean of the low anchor 8.23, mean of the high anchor 8.14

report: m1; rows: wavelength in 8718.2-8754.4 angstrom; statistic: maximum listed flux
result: 8.39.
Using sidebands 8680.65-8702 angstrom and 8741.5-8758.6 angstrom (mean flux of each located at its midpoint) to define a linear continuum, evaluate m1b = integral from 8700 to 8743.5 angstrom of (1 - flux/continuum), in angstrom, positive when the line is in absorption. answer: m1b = -4.0 angstrom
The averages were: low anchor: 8.47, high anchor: 6.55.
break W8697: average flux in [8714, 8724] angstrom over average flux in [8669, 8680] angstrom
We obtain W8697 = 1.17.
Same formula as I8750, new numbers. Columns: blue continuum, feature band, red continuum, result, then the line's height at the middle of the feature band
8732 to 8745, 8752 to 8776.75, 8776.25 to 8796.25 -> 2.31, 7.95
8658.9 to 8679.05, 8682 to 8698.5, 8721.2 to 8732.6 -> -2.61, 7.33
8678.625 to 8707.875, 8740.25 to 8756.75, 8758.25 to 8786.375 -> 2.96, 8.03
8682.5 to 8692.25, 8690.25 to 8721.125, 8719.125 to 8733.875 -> -0.85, 8.28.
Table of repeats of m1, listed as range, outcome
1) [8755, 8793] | 8.73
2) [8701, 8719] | 8.69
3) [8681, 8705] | 8.84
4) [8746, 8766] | 7.34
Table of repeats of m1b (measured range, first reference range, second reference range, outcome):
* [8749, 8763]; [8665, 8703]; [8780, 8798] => 3.0 angstrom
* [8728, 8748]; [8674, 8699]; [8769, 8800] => 1.2 angstrom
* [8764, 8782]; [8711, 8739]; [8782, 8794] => 0.2 angstrom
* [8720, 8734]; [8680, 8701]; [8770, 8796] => 0.3 angstrom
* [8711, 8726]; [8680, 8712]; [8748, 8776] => -0.5 angstrom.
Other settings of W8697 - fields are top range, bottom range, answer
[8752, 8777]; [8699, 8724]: 0.86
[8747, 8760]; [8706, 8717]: 0.75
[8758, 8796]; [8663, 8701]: 1.03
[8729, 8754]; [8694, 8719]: 0.85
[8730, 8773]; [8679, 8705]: 0.85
